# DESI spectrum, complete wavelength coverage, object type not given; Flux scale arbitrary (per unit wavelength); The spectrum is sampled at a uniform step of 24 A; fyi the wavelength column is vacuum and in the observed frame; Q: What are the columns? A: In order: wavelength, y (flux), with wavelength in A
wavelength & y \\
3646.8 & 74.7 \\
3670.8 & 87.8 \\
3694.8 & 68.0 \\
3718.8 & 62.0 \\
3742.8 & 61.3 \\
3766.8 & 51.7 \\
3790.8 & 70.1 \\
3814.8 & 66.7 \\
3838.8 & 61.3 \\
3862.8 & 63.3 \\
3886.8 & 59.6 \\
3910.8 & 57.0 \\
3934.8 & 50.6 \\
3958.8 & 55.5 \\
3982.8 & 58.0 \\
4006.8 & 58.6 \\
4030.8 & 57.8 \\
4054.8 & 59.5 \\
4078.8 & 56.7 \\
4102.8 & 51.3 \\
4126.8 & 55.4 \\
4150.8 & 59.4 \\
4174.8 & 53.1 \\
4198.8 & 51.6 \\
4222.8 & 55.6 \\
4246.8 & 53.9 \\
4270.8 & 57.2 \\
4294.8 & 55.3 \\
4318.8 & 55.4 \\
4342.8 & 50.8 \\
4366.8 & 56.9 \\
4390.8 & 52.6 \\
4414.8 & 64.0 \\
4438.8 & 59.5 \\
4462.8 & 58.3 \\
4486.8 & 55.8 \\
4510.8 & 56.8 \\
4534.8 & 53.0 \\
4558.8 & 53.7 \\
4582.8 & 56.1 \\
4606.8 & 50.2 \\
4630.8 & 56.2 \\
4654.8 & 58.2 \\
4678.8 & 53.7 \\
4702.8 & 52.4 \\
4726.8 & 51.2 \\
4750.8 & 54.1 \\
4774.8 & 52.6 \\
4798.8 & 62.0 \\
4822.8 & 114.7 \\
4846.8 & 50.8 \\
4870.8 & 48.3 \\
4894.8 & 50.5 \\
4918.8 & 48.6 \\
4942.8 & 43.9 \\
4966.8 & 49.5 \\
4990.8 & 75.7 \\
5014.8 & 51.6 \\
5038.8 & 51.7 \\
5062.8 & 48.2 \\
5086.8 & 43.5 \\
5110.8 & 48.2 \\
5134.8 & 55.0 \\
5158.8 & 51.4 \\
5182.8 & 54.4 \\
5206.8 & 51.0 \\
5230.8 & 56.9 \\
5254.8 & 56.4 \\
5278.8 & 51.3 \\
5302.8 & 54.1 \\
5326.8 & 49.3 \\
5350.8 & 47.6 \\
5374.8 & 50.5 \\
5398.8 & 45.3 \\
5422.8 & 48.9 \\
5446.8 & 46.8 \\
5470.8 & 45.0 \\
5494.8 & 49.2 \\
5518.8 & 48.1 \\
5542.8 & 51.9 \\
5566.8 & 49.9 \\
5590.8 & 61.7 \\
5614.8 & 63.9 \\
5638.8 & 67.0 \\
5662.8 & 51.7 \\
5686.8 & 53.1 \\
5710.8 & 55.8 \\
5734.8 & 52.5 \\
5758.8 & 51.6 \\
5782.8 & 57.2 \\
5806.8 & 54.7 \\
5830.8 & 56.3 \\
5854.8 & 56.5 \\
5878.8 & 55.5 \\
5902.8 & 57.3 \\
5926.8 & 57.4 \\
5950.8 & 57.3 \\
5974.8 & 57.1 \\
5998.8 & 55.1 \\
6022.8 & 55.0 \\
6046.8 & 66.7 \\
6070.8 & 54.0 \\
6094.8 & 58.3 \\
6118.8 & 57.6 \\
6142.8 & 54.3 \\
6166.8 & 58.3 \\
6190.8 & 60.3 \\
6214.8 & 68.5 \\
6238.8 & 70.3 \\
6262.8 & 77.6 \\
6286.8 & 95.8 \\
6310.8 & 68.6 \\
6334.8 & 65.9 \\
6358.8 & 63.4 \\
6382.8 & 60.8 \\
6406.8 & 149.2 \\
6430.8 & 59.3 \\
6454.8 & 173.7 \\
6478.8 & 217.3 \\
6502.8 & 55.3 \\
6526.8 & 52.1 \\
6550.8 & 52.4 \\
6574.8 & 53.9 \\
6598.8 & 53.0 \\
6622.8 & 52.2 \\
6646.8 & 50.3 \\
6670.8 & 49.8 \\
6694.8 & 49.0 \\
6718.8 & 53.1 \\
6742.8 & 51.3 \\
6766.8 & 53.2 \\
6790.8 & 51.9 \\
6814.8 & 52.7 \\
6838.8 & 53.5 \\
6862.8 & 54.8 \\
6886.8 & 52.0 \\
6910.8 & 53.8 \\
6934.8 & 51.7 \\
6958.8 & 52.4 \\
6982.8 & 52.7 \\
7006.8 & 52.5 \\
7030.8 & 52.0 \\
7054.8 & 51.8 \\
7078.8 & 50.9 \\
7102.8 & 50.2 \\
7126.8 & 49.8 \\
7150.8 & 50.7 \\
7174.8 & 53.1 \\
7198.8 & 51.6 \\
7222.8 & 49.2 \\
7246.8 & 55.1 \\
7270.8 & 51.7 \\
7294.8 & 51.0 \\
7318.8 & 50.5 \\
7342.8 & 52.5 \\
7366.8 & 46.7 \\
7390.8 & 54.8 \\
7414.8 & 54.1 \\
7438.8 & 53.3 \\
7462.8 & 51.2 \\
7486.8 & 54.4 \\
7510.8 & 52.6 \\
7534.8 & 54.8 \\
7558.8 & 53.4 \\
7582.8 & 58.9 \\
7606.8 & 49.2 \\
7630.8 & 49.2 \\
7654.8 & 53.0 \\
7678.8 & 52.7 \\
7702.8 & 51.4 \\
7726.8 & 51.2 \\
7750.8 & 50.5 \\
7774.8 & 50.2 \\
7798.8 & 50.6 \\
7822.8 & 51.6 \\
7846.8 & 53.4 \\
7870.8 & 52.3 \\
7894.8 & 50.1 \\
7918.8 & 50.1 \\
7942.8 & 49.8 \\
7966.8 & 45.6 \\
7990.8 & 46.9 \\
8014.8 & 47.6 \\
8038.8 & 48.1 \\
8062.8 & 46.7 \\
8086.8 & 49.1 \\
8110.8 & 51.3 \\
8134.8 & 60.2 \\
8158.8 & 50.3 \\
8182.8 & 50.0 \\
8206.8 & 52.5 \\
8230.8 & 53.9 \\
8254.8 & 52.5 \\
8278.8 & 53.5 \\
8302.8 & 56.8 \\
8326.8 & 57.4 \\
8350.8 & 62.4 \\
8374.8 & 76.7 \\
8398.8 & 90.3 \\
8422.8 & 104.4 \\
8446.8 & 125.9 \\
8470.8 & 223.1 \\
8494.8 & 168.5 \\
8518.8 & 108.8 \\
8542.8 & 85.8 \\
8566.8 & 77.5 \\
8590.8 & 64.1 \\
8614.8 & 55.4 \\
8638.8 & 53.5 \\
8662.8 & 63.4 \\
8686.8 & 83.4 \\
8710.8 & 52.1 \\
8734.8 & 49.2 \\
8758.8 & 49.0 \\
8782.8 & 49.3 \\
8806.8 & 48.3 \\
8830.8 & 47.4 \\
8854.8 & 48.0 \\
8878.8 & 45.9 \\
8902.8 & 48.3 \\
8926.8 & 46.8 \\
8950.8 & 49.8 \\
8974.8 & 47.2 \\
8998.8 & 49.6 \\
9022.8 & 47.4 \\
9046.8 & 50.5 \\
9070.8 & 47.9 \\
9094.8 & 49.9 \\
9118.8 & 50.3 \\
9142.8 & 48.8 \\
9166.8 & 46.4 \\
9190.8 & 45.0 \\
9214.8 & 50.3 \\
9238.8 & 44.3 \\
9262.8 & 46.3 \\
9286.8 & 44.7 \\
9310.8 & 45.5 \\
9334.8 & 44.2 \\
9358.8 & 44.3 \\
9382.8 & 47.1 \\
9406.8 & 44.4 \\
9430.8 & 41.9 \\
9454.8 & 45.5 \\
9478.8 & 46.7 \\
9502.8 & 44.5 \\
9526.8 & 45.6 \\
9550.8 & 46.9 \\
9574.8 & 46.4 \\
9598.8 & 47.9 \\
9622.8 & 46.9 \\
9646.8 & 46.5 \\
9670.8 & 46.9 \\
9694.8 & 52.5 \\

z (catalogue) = 0.291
